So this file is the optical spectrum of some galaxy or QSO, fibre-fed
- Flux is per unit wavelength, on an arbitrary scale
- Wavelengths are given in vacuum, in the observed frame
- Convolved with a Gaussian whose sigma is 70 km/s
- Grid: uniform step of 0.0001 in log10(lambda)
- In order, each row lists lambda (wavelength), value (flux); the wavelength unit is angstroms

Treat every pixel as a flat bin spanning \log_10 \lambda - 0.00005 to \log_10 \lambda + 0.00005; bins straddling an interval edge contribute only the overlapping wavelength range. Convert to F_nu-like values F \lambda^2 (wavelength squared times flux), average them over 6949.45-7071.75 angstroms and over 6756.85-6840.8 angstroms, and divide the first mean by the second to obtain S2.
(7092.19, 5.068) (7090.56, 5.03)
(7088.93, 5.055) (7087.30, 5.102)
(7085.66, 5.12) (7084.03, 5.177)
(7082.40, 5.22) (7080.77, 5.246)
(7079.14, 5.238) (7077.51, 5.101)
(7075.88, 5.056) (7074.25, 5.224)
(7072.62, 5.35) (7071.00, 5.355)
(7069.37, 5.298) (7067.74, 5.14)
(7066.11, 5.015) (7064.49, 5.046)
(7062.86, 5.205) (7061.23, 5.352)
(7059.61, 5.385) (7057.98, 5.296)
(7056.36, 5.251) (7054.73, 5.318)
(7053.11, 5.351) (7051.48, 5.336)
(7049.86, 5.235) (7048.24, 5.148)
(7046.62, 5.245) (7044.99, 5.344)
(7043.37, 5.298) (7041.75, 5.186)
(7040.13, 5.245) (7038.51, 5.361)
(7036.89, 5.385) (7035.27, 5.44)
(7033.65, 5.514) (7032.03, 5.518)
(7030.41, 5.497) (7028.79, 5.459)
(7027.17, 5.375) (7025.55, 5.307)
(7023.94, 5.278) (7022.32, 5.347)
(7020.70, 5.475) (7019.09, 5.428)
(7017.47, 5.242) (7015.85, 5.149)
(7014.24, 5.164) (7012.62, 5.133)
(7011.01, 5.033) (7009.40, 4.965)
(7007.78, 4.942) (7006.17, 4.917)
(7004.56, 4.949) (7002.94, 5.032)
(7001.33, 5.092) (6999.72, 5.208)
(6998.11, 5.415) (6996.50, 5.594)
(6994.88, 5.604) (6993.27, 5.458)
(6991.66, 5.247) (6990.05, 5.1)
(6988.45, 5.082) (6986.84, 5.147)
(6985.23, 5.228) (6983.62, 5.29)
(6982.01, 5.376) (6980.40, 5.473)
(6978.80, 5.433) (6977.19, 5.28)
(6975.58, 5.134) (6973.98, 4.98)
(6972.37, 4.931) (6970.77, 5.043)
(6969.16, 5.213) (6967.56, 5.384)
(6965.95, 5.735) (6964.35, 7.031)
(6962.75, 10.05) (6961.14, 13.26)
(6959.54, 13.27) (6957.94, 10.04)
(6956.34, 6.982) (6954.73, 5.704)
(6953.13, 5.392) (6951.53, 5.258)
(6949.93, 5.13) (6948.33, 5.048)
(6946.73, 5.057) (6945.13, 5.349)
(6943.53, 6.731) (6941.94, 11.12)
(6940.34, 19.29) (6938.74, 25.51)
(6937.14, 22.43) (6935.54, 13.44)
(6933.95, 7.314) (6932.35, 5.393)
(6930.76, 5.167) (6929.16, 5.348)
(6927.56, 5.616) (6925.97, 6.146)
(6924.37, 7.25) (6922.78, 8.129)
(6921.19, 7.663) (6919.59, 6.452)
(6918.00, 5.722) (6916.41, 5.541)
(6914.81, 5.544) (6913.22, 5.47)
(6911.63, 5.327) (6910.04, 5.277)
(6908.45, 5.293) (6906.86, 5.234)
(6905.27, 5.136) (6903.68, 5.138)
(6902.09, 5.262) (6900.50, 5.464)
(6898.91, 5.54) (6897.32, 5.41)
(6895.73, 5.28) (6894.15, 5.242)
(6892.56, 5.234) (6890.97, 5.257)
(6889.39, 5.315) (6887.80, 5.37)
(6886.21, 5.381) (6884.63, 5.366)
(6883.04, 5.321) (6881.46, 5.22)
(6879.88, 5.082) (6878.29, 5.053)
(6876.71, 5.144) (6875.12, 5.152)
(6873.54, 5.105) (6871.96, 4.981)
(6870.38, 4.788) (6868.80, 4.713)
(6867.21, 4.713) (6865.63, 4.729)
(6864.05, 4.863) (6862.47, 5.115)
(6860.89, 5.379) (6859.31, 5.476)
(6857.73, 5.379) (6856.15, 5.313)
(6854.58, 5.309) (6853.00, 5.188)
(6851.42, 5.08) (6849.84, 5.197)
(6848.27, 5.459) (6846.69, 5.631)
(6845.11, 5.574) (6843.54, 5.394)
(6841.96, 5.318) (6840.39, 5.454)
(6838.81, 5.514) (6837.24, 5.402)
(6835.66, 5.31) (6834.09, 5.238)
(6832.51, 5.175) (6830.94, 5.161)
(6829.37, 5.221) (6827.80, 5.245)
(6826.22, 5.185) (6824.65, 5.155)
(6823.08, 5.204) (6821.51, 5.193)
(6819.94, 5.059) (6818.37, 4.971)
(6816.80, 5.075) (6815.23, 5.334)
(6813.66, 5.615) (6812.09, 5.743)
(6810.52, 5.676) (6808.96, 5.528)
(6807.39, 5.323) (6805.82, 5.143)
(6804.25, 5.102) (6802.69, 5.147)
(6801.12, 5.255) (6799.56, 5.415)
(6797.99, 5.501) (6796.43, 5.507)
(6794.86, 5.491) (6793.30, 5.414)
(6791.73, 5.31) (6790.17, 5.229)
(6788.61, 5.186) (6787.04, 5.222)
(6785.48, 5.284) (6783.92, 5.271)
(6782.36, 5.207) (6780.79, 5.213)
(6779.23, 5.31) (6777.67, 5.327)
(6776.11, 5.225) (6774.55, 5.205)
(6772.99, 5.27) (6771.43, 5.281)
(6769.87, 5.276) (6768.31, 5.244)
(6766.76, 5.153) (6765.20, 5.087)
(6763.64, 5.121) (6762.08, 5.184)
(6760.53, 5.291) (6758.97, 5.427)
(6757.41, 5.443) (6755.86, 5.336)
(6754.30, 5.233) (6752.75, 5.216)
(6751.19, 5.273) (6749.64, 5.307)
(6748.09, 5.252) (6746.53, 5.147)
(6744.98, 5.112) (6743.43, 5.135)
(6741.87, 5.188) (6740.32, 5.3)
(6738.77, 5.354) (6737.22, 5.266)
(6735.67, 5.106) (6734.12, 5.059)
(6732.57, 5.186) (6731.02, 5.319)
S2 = 1.1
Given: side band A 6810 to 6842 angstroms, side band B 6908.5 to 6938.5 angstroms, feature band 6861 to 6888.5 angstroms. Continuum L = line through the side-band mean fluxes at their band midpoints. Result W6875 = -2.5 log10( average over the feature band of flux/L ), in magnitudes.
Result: 0.268 mag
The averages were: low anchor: 5.29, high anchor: 7.69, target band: 5.07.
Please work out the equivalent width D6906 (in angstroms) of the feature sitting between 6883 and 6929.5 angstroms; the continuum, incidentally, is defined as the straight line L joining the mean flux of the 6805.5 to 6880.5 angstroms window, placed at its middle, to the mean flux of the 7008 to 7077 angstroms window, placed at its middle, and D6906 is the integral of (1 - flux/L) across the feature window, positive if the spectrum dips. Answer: -3.7 angstroms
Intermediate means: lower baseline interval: 5.23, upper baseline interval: 5.28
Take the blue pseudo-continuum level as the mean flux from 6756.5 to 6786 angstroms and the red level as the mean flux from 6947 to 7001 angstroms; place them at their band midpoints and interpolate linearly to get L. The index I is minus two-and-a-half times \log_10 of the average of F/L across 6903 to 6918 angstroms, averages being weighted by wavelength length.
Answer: 0.10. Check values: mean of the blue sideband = 5.25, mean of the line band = 5.35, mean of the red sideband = 6.15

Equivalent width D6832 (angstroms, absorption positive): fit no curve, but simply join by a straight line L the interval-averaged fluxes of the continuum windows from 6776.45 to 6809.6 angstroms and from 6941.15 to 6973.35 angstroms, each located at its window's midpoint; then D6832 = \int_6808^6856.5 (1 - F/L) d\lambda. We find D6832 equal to 3.4 angstroms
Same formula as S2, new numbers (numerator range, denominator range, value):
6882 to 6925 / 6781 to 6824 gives 1.10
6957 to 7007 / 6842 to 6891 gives 1.22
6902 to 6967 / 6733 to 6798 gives 1.59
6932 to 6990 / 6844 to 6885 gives 1.58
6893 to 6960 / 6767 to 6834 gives 1.47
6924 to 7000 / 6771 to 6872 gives 1.46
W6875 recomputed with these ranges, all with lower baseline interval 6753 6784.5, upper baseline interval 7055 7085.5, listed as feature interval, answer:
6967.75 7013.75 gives 0.008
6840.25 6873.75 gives 0.012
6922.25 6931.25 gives -0.193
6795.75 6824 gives -0.015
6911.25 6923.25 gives -0.185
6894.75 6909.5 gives -0.014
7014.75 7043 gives -0.028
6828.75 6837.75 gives 0.000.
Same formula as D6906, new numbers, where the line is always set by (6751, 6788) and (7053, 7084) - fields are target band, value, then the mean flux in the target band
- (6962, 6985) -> -2.1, 5.72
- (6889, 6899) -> -0.1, 5.31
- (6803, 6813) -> -0.3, 5.41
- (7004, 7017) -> 0.5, 5.04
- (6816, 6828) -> 0.3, 5.13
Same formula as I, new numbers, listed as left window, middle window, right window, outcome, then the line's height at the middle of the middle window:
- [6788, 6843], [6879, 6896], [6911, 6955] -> 0.316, 7.06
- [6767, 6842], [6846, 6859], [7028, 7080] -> -0.007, 5.29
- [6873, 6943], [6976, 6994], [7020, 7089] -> 0.161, 6.12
